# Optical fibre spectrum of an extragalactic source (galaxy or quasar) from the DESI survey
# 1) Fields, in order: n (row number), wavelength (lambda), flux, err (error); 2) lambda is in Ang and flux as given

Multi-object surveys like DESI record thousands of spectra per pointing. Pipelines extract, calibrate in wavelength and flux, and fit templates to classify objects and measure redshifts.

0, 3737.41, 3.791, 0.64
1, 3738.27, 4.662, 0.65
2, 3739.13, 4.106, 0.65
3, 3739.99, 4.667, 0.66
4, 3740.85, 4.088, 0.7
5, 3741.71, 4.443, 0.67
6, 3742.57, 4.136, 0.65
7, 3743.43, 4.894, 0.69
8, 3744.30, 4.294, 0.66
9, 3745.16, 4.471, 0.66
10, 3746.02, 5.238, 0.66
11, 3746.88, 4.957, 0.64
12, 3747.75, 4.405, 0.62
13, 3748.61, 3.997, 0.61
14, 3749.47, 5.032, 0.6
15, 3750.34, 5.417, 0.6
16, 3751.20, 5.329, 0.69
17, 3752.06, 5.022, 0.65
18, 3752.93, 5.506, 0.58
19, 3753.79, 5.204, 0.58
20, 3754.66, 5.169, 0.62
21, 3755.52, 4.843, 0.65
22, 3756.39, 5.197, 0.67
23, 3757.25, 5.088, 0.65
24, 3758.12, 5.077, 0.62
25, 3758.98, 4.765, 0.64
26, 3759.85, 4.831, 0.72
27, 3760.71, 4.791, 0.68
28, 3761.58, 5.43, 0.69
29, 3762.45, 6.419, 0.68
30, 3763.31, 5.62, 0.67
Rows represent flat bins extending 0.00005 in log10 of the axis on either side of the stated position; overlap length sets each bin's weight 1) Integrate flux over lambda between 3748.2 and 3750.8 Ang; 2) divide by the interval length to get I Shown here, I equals 4.83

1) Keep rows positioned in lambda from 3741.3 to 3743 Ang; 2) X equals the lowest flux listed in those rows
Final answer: 4.136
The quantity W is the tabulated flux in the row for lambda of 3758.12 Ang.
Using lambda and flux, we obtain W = 5.077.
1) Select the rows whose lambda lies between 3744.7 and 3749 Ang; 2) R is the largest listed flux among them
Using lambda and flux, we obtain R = 5.238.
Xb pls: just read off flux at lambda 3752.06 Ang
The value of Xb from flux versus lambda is 5.022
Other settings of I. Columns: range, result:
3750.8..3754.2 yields 5.27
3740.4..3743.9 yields 4.39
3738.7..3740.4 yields 4.39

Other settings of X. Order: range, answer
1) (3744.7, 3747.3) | 4.471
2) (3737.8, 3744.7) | 4.088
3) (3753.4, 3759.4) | 4.765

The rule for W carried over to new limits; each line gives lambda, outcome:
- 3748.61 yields 3.997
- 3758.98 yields 4.765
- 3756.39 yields 5.197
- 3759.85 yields 4.831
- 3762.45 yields 6.419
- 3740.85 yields 4.088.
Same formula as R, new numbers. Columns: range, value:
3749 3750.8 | 5.417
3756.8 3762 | 5.43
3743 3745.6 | 4.894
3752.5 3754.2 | 5.506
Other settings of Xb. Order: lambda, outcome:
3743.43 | 4.894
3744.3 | 4.294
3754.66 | 5.169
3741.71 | 4.443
